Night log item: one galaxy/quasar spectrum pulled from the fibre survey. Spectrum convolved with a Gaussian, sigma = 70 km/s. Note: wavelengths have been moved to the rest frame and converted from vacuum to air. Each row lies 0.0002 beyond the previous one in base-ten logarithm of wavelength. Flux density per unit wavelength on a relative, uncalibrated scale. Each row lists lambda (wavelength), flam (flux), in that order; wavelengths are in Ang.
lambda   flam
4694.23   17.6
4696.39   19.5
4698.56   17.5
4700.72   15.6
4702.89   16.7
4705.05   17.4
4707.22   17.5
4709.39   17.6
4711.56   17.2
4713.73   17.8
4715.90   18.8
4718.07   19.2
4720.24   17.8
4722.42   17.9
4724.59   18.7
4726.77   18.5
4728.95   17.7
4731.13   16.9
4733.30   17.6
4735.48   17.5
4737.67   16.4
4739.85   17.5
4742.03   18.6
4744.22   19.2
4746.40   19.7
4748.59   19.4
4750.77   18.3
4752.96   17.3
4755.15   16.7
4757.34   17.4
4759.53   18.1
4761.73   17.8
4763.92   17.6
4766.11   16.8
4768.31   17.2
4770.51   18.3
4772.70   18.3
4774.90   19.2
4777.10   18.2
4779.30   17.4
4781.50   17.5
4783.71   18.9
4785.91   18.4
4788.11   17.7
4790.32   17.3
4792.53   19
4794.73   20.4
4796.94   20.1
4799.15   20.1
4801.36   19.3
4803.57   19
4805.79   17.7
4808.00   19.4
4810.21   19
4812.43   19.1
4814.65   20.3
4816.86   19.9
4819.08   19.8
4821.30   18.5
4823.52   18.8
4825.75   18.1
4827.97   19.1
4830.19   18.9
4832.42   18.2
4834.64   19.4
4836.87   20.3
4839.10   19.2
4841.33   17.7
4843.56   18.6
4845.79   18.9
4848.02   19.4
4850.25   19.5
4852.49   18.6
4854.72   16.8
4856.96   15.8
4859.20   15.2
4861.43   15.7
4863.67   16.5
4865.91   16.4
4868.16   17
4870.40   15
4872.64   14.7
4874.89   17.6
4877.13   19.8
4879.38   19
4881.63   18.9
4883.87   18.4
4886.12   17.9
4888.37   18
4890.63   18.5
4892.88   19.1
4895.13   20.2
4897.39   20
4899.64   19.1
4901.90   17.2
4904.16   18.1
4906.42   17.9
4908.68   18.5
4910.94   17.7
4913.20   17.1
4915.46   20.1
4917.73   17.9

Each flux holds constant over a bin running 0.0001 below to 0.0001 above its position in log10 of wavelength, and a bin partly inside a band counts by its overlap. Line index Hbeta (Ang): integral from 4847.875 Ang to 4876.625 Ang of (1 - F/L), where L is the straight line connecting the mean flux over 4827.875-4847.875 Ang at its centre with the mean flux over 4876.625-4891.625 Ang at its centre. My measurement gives 3.1 Ang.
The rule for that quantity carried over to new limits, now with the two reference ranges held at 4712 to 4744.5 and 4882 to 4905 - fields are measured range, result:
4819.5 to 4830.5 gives -0.2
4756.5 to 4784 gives 0.4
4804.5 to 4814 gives -0.3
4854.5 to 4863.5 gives 1.3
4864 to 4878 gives 1.4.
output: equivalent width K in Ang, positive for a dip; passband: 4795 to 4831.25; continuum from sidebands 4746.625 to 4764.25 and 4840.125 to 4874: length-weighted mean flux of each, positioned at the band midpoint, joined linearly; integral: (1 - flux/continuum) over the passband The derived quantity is -3.7 Ang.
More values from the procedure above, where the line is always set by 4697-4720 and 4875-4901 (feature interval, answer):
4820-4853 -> -0.6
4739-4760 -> -0.4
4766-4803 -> -0.8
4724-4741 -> 0.2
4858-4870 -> 1.7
